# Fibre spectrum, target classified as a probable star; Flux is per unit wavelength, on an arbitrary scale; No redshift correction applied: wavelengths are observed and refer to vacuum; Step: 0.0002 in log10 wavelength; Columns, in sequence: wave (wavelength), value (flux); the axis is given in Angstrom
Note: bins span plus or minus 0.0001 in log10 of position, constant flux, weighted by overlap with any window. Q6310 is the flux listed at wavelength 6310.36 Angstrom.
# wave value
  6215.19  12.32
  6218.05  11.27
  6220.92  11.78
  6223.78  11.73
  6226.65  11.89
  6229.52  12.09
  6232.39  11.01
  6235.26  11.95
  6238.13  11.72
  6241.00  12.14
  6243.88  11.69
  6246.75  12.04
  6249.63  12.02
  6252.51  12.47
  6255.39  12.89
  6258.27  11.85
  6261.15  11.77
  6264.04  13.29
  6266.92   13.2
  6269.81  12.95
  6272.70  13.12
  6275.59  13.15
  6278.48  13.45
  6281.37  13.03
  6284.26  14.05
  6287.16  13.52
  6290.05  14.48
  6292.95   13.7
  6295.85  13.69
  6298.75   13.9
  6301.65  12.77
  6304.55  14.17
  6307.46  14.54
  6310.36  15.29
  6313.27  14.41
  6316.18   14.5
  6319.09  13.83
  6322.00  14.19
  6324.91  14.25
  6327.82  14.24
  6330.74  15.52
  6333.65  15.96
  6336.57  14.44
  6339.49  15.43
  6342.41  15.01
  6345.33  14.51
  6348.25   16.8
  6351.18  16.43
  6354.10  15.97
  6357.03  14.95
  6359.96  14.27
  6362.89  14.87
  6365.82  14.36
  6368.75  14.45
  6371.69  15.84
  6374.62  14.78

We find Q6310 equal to 15.29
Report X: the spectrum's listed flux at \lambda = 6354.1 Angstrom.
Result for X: 15.97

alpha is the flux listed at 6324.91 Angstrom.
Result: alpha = 14.25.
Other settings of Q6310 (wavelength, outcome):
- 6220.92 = 11.78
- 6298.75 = 13.9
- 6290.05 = 14.48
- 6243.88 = 11.69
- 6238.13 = 11.72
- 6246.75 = 12.04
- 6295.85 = 13.69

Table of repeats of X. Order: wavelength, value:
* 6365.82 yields 14.36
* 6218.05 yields 11.27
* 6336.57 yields 14.44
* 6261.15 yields 11.77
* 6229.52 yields 12.09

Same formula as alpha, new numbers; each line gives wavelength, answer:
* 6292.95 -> 13.7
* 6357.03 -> 14.95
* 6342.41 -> 15.01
